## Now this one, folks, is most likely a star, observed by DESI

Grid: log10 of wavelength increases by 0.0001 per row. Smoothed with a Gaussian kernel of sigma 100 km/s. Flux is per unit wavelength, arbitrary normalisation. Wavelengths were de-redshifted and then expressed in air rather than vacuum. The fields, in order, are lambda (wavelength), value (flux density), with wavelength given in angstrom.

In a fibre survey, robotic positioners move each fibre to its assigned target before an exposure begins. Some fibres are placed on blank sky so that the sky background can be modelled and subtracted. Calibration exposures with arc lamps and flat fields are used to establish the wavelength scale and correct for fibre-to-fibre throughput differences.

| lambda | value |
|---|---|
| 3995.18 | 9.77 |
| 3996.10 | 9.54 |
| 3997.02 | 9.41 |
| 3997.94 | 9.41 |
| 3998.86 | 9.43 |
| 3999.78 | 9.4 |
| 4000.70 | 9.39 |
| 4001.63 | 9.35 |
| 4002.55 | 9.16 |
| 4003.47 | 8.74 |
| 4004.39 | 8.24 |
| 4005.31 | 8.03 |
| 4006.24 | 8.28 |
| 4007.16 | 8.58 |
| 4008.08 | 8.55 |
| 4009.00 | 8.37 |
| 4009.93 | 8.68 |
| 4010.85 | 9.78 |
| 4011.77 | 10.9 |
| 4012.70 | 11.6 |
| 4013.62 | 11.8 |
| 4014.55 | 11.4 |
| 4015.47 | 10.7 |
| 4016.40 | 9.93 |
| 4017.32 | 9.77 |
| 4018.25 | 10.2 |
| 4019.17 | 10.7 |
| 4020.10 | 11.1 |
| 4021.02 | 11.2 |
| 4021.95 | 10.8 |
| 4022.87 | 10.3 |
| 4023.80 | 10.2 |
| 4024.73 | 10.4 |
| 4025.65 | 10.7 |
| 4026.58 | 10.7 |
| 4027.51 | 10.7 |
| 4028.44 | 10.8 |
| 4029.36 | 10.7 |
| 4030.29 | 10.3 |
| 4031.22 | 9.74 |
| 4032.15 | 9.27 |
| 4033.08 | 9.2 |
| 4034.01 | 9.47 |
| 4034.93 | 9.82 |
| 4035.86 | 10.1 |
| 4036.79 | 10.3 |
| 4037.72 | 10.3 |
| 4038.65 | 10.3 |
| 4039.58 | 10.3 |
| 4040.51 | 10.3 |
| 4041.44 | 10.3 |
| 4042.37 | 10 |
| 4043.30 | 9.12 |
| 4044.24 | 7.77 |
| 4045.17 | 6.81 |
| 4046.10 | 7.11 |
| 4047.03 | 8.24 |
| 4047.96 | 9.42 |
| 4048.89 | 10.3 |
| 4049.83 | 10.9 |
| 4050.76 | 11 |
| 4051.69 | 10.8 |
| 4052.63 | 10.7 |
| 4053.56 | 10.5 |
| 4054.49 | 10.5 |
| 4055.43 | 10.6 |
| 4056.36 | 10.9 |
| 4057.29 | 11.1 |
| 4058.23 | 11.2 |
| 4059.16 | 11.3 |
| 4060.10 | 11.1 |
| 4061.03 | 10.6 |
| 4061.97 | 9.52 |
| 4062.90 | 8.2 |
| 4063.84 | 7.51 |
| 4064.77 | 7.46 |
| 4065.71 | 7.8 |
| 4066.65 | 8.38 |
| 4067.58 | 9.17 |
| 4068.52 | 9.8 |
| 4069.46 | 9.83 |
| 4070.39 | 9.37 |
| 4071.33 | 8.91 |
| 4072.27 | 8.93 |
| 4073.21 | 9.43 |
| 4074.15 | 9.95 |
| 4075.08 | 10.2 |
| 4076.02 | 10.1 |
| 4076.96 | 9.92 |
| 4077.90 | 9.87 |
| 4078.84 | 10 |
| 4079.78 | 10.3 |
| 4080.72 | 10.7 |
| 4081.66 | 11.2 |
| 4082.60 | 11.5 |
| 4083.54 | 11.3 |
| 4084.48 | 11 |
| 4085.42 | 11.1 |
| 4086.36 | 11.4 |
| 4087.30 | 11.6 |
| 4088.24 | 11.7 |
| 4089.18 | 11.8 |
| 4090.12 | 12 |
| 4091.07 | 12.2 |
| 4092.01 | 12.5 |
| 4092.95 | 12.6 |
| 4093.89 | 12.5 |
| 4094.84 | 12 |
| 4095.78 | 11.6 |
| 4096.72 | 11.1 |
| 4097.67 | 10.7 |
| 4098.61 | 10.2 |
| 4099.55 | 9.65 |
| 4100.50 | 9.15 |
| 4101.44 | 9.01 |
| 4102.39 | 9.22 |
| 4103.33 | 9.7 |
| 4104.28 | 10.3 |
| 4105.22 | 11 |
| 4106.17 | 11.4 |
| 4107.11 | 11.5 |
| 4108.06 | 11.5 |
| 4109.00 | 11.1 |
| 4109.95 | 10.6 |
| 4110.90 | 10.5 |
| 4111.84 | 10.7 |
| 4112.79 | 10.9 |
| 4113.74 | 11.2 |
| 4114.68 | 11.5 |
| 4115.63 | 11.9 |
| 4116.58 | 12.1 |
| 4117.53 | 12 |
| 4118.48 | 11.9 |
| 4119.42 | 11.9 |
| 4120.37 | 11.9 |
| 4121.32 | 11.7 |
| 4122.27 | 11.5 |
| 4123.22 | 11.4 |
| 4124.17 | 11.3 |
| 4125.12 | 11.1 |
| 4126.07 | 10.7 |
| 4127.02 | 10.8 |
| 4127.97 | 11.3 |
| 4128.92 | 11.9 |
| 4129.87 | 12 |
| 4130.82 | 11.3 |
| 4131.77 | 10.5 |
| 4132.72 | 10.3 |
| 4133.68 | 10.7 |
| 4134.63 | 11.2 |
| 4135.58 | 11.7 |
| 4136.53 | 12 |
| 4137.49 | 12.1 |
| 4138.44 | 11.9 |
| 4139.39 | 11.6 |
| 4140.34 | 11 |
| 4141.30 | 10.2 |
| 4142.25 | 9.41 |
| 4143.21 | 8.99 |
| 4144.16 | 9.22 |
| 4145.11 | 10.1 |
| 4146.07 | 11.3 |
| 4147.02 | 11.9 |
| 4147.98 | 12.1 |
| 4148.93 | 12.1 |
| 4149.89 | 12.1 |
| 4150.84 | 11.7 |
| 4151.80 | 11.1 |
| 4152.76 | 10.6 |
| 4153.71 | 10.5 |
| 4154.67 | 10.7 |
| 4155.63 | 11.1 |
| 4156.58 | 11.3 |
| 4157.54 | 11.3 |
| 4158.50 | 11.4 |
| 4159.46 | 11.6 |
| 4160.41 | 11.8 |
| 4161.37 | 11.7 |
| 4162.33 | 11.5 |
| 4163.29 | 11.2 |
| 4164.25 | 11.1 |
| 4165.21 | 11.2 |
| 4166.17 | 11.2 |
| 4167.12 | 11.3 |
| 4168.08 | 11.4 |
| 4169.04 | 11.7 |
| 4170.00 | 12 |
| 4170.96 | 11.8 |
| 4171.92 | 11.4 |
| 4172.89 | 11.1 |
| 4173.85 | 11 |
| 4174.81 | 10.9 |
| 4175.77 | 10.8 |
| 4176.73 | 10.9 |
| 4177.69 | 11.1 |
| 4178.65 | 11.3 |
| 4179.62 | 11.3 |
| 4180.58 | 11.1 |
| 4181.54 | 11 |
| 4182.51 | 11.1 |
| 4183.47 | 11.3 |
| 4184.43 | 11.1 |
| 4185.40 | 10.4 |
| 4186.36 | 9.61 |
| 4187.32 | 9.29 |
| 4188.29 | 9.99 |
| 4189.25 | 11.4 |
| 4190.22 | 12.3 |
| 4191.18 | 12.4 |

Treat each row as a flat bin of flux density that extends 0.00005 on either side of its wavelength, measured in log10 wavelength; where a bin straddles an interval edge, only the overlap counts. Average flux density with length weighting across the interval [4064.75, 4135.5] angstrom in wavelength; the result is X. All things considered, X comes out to 10.8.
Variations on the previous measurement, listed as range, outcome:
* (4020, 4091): 10.1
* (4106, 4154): 11.2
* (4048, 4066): 10.1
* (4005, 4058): 10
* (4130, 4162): 11.1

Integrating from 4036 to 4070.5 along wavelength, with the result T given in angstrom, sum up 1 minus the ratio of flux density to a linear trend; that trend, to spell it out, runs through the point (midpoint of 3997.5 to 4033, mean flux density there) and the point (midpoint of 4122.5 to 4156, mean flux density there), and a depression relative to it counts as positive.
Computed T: 1.9 angstrom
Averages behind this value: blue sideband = 9.92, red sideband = 11.1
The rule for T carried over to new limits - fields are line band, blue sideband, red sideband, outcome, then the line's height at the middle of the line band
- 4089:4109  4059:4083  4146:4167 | -1.6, 10.2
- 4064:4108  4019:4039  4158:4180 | 1.2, 10.7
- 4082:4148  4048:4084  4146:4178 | -2.8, 10.7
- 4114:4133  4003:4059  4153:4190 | -1.3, 10.7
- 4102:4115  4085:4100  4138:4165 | 0.7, 11.4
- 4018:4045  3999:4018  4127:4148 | -1.0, 9.8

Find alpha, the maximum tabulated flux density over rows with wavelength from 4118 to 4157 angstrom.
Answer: 12.1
